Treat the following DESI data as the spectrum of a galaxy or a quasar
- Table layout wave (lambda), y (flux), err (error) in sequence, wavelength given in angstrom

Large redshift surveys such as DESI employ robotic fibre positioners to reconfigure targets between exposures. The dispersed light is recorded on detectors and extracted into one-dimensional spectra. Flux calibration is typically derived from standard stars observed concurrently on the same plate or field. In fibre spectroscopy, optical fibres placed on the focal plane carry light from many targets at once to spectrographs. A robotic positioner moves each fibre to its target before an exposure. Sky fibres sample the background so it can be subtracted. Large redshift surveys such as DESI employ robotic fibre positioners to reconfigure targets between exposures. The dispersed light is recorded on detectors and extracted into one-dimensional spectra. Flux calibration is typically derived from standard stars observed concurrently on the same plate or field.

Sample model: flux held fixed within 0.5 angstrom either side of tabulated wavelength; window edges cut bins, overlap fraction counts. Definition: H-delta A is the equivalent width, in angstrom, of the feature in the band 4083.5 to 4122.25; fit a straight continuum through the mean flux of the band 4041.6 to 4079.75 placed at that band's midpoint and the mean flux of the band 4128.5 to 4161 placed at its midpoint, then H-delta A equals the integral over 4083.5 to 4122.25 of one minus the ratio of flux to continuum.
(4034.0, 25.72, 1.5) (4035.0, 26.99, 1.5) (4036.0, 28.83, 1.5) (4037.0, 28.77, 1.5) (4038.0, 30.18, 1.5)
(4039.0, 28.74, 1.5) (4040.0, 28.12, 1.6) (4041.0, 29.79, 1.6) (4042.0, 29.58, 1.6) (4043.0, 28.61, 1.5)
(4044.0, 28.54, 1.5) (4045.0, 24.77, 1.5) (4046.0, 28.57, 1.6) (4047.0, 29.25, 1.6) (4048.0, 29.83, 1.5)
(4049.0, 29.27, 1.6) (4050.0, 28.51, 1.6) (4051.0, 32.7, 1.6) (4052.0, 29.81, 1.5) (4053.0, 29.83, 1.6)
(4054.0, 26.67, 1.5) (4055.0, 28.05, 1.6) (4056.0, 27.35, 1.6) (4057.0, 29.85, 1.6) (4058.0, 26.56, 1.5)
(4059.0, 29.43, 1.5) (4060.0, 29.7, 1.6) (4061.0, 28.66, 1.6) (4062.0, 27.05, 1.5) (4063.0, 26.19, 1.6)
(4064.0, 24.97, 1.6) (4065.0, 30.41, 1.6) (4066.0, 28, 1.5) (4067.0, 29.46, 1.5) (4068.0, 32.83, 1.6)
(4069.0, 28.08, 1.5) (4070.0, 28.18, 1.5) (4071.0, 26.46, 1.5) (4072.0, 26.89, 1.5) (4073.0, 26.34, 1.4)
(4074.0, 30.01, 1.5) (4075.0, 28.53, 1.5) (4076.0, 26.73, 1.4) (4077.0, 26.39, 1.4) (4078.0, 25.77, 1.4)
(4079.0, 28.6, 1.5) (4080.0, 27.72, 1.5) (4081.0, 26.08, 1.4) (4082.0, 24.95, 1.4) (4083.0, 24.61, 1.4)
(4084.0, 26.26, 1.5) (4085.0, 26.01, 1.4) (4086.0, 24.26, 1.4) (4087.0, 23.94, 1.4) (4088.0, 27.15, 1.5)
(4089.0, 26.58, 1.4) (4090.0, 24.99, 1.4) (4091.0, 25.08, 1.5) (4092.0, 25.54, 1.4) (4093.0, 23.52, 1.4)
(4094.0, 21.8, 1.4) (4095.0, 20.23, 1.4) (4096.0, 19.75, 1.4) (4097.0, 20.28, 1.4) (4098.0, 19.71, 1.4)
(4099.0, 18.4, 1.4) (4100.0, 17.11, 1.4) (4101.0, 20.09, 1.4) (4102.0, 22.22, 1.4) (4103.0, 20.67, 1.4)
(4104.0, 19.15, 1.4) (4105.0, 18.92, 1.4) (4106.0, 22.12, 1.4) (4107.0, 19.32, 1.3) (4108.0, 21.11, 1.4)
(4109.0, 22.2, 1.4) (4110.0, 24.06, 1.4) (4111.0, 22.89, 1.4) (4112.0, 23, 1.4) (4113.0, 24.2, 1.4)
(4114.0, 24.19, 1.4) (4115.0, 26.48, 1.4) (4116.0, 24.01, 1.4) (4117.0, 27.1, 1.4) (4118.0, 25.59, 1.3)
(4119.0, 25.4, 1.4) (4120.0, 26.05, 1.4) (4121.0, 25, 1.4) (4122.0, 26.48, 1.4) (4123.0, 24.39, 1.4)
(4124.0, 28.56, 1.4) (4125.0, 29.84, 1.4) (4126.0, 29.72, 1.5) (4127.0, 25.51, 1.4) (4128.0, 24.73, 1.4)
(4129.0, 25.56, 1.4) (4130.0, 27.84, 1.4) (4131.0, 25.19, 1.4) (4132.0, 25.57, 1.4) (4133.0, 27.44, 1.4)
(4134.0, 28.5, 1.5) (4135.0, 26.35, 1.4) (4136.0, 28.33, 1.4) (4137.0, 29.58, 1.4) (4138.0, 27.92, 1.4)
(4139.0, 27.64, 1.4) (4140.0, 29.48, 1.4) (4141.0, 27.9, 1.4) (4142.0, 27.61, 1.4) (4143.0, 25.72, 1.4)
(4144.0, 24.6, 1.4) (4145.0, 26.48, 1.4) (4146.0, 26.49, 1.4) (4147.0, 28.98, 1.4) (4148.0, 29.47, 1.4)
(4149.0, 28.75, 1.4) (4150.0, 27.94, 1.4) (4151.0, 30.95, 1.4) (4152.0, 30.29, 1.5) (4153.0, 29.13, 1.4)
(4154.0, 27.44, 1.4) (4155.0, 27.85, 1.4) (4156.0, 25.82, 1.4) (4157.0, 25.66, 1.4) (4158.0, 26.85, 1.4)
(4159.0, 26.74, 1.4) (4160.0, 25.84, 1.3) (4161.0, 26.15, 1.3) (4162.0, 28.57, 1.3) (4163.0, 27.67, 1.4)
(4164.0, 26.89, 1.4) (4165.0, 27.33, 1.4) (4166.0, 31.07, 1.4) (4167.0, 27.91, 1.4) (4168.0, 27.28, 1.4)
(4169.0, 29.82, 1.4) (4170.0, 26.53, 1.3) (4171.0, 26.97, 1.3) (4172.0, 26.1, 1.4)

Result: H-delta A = 6.7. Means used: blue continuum 28.3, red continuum 27.5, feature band 23.1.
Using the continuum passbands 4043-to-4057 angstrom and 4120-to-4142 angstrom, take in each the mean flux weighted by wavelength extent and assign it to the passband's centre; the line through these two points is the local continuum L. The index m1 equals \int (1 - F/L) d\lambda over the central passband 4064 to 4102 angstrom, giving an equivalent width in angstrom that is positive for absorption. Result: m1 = 3.9 angstrom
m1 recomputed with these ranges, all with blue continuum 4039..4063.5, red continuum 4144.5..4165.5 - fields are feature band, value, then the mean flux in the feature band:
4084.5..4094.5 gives 1.2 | 24.9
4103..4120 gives 3.0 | 23.1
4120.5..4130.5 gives 0.4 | 26.8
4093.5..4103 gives 2.8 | 20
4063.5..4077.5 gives 0.2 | 28.1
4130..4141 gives 0.1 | 27.6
